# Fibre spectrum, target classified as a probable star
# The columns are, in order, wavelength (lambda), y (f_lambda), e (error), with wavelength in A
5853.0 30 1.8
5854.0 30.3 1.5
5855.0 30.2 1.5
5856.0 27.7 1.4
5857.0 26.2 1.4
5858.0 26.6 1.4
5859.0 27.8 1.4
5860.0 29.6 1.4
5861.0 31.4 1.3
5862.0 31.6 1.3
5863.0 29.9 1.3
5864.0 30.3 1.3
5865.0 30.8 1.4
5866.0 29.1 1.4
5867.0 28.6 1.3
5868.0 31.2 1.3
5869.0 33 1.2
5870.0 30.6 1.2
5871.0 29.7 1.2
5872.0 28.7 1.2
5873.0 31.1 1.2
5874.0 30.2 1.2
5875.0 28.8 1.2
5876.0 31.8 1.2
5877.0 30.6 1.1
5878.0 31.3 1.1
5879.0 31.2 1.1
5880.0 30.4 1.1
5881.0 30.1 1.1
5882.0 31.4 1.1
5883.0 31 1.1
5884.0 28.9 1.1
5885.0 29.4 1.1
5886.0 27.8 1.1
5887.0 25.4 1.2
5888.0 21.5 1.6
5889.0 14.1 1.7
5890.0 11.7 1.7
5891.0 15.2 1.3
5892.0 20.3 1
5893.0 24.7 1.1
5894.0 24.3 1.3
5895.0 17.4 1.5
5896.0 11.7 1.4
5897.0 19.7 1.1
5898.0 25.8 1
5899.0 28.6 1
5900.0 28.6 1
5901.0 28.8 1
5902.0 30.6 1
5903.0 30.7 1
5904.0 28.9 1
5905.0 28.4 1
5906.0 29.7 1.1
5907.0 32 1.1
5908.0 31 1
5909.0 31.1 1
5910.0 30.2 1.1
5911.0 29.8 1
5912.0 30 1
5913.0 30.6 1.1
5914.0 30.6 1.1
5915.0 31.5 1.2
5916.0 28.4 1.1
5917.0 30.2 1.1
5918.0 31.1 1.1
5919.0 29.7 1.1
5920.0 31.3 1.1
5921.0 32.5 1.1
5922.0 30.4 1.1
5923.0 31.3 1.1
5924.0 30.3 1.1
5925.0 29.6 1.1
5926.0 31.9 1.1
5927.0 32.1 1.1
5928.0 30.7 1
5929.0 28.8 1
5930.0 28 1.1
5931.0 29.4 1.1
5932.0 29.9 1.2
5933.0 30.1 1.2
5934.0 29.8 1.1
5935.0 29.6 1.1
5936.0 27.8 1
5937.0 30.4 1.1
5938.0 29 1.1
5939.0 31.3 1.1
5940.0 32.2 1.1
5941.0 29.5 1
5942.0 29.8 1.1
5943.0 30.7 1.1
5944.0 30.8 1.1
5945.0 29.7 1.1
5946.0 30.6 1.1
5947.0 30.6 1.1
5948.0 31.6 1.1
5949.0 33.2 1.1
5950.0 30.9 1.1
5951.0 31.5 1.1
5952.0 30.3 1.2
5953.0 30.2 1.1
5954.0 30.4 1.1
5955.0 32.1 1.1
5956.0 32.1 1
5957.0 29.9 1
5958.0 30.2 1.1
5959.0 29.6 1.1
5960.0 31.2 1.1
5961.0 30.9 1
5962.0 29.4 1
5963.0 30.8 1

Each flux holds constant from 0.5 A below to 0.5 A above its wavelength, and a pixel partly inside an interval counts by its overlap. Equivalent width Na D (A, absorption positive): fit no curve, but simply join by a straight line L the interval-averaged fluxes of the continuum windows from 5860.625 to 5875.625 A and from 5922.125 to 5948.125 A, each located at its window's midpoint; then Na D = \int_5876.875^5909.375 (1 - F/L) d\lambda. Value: 4.5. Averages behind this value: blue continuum 30.3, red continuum 30.2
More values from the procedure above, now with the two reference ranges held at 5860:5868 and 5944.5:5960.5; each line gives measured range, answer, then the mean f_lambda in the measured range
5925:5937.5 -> 0.4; 29.9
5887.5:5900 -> 4.3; 19.9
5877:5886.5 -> 0.1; 30.2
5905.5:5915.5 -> 0.0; 30.6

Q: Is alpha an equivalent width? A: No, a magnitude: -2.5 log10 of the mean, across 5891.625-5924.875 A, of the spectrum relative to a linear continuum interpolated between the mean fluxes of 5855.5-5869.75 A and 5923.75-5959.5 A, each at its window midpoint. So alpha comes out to 0.07 mag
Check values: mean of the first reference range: 29.6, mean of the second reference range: 30.4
